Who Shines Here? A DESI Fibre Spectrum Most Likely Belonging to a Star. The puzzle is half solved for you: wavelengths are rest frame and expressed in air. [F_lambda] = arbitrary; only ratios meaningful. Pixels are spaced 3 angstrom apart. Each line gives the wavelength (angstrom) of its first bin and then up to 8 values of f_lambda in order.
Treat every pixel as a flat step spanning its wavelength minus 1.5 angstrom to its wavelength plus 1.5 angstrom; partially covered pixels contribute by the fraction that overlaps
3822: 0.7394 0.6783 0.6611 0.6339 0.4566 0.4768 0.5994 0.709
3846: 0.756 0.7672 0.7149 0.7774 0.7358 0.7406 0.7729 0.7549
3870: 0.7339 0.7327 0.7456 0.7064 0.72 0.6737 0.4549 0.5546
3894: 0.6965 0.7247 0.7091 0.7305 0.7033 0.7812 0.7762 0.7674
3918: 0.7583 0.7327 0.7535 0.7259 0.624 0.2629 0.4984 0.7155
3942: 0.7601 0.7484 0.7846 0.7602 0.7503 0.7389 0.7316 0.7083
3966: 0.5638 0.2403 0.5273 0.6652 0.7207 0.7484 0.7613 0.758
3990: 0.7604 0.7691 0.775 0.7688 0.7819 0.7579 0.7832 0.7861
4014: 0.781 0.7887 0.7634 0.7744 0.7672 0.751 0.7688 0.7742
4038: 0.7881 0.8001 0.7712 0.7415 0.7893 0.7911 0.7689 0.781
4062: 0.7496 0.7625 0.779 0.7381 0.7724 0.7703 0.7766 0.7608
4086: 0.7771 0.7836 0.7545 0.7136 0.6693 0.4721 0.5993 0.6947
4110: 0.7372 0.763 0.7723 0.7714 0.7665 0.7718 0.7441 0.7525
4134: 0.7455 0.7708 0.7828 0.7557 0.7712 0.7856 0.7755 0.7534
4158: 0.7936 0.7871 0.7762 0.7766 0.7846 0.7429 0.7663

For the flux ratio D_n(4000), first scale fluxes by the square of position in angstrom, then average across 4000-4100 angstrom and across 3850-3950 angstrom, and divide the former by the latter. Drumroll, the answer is 1.18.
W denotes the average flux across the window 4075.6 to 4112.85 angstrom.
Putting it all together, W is 0.711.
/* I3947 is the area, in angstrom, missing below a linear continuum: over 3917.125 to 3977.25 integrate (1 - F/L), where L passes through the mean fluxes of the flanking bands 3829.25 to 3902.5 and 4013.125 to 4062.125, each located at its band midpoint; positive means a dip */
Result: 6.0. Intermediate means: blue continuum 0.682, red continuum 0.774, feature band 0.652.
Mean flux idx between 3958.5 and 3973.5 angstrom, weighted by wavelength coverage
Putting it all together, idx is 0.554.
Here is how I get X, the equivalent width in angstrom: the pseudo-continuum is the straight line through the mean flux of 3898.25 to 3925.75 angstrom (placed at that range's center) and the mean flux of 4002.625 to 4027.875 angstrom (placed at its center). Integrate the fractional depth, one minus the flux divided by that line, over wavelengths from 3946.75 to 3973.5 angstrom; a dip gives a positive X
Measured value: 4.1 angstrom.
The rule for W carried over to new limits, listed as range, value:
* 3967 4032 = 0.725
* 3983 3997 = 0.765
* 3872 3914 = 0.694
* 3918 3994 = 0.673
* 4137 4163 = 0.775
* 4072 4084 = 0.769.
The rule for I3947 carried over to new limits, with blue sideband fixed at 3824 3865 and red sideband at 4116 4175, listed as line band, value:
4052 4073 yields -0.7 angstrom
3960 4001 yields 2.3 angstrom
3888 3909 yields 0.5 angstrom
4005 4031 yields -1.6 angstrom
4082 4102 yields 1.2 angstrom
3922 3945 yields 2.4 angstrom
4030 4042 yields -0.7 angstrom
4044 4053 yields -0.4 angstrom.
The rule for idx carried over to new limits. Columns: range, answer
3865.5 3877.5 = 0.742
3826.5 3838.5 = 0.557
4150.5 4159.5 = 0.774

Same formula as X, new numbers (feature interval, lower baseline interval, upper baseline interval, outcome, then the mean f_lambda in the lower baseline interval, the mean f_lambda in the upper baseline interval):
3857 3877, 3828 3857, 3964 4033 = -2.38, 0.656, 0.72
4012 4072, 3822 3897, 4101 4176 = -3.73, 0.679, 0.752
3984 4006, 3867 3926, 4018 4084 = -0.56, 0.71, 0.77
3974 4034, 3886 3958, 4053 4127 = -4.19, 0.688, 0.739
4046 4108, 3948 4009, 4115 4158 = 0.59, 0.705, 0.767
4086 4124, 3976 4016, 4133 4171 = 2.93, 0.765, 0.774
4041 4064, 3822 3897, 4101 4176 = -1.35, 0.679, 0.752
